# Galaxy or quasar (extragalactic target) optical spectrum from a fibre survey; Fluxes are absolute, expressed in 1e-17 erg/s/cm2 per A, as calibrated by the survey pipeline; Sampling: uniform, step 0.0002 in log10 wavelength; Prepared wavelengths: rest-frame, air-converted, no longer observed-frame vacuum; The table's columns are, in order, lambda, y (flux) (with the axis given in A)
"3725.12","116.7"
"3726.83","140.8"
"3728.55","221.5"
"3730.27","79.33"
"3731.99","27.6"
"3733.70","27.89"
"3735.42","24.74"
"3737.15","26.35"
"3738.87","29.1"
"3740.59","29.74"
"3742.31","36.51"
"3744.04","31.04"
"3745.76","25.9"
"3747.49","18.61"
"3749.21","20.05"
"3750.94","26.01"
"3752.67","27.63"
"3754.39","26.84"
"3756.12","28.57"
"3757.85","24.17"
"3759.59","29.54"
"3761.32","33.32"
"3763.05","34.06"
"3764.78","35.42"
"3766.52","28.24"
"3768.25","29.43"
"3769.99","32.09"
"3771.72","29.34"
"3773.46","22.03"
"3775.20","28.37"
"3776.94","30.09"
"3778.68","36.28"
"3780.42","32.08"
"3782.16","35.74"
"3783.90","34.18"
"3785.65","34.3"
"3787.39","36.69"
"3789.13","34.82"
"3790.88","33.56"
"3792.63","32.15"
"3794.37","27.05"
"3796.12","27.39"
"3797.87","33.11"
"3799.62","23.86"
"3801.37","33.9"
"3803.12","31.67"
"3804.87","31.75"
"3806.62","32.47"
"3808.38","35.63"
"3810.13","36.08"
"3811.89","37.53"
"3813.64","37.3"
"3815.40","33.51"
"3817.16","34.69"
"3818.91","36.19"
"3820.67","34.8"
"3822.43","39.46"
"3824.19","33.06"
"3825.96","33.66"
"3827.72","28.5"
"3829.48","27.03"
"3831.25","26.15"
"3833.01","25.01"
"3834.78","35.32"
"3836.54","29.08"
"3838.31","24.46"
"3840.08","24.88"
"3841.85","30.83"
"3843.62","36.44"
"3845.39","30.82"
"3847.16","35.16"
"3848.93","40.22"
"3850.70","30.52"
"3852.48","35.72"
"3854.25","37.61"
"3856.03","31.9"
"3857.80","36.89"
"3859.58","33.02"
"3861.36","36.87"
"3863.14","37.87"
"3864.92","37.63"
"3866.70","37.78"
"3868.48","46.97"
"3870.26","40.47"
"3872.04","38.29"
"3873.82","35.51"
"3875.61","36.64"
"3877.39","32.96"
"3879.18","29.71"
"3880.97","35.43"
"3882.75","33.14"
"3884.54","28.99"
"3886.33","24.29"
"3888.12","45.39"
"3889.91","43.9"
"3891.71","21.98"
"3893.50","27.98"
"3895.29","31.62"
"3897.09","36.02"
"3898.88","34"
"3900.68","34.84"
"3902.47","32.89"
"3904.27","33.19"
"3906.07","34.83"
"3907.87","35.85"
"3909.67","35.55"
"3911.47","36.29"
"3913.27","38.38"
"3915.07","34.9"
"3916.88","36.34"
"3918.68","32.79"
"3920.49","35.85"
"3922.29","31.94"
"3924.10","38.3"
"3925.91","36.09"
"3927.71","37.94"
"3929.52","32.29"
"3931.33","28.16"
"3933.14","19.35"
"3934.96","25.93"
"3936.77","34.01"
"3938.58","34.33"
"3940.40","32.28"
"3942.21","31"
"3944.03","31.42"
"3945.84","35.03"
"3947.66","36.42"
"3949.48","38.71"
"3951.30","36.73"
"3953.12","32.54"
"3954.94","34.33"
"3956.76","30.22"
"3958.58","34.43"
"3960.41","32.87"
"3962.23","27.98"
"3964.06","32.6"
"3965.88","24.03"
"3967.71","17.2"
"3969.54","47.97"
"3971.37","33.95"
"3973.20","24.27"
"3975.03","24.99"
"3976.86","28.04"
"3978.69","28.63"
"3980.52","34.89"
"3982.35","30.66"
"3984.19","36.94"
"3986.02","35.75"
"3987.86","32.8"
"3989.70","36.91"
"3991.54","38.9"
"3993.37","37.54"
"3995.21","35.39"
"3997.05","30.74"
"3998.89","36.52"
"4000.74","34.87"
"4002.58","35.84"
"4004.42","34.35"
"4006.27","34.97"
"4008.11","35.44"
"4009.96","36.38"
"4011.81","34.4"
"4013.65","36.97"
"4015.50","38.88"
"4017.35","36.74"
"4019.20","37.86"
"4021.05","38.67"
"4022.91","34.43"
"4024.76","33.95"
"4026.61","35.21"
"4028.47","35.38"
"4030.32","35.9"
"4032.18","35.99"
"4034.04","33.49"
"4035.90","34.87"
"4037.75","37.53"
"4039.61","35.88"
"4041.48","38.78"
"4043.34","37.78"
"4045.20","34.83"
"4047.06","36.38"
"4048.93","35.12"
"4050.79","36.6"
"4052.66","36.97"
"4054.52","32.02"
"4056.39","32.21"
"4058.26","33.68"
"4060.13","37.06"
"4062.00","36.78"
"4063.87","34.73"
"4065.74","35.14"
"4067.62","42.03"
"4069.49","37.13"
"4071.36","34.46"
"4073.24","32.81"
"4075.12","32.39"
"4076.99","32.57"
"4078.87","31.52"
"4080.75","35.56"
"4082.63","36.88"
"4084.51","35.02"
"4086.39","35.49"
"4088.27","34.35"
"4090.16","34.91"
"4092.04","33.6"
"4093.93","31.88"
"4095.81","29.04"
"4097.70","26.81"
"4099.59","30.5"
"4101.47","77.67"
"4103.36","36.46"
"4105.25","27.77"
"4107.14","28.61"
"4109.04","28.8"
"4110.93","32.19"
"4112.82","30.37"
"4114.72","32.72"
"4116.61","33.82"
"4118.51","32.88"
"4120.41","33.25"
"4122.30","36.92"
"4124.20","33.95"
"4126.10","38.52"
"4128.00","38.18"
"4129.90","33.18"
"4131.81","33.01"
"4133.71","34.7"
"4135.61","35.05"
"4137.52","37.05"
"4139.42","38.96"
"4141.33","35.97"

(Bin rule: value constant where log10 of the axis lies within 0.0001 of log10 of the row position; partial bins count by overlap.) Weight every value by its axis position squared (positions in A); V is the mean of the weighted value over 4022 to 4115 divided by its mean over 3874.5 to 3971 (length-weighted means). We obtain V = 1.1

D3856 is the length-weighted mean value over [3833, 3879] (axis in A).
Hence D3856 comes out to 34.7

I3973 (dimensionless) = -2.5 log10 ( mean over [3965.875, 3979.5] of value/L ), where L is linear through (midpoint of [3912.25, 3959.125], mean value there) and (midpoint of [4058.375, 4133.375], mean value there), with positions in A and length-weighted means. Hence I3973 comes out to 0.17 mag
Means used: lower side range 33.5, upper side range 34.8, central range 28.9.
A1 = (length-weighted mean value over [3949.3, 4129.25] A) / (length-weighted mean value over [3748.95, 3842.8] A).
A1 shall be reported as 1.11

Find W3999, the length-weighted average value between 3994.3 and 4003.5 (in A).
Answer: 34.7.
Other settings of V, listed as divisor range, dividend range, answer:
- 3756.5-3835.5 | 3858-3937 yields 1.13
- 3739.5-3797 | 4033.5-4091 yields 1.37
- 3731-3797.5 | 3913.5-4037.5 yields 1.26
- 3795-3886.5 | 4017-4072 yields 1.19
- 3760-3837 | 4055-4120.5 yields 1.24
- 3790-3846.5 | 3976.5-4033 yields 1.22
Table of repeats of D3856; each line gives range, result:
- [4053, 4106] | 35.4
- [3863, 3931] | 35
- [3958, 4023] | 33.7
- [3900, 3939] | 33.6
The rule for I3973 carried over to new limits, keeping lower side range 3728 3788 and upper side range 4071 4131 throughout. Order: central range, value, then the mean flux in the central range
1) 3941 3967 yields 0.072 mag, 32.6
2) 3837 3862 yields 0.063 mag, 33.1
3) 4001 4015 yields -0.027 mag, 35.6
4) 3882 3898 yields 0.078 mag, 32.6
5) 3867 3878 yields -0.104 mag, 38.6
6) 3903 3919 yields -0.013 mag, 35.4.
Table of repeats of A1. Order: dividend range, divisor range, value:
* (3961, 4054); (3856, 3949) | 1.00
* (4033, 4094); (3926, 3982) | 1.12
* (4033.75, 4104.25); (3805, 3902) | 1.06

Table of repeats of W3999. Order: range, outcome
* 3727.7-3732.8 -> 110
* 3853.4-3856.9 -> 34.7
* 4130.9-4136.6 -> 34.3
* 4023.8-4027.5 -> 34.6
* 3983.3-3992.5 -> 36.3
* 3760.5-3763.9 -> 33.7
